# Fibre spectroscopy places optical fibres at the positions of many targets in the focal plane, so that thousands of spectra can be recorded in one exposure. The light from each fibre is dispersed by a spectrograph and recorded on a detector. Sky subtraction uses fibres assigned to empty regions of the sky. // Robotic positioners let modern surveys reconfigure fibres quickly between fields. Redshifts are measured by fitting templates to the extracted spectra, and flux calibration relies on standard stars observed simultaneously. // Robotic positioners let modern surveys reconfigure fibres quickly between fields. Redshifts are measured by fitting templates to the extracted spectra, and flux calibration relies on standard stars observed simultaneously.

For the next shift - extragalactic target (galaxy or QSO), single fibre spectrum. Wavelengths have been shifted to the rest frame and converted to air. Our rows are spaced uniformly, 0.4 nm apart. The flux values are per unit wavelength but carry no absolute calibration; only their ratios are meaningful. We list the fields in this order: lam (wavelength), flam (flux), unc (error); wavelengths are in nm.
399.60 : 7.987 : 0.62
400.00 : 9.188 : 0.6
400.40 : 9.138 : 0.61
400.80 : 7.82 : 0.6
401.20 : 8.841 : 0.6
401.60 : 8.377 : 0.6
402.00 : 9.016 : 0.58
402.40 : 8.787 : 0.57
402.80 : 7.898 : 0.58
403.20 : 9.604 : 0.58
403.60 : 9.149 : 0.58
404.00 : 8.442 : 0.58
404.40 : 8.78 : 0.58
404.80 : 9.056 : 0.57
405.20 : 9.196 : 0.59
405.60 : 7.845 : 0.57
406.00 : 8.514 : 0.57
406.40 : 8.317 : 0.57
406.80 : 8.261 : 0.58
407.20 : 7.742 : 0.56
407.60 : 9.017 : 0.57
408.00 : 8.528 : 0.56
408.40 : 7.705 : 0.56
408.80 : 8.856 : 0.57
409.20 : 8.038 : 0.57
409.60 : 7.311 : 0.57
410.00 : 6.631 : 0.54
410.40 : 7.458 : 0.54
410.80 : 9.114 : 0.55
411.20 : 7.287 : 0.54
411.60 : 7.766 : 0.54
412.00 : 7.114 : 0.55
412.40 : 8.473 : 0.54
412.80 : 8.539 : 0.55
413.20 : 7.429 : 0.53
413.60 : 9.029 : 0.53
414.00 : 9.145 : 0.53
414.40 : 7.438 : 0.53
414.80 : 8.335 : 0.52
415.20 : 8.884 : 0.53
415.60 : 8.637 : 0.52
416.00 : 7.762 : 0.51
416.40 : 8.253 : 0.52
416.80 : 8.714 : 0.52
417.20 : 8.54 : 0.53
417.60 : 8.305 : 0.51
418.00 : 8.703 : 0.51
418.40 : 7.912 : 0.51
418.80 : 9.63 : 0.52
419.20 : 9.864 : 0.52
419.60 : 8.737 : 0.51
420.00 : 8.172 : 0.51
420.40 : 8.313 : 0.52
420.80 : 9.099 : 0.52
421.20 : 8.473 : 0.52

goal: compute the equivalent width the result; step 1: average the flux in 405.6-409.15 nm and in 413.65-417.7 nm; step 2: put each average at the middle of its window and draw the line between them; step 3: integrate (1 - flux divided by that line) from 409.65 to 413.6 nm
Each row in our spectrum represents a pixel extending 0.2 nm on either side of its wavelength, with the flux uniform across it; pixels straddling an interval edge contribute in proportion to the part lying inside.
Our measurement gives 0.270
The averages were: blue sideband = 8.32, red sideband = 8.43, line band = 7.8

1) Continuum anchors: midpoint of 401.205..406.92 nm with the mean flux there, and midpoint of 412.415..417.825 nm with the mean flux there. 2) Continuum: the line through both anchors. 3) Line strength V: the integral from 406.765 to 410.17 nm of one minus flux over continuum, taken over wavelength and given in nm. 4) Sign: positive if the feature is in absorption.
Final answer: 0.219 nm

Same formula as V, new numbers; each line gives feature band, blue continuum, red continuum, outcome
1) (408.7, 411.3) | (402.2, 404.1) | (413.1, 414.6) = 0.21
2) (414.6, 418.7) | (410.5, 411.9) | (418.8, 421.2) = 0.04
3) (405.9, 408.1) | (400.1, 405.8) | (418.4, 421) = 0.09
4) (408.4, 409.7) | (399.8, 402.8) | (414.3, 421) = 0.08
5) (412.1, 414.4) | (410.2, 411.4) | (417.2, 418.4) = -0.07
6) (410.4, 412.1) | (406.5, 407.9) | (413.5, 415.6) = 0.13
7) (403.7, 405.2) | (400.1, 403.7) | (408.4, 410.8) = -0.08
